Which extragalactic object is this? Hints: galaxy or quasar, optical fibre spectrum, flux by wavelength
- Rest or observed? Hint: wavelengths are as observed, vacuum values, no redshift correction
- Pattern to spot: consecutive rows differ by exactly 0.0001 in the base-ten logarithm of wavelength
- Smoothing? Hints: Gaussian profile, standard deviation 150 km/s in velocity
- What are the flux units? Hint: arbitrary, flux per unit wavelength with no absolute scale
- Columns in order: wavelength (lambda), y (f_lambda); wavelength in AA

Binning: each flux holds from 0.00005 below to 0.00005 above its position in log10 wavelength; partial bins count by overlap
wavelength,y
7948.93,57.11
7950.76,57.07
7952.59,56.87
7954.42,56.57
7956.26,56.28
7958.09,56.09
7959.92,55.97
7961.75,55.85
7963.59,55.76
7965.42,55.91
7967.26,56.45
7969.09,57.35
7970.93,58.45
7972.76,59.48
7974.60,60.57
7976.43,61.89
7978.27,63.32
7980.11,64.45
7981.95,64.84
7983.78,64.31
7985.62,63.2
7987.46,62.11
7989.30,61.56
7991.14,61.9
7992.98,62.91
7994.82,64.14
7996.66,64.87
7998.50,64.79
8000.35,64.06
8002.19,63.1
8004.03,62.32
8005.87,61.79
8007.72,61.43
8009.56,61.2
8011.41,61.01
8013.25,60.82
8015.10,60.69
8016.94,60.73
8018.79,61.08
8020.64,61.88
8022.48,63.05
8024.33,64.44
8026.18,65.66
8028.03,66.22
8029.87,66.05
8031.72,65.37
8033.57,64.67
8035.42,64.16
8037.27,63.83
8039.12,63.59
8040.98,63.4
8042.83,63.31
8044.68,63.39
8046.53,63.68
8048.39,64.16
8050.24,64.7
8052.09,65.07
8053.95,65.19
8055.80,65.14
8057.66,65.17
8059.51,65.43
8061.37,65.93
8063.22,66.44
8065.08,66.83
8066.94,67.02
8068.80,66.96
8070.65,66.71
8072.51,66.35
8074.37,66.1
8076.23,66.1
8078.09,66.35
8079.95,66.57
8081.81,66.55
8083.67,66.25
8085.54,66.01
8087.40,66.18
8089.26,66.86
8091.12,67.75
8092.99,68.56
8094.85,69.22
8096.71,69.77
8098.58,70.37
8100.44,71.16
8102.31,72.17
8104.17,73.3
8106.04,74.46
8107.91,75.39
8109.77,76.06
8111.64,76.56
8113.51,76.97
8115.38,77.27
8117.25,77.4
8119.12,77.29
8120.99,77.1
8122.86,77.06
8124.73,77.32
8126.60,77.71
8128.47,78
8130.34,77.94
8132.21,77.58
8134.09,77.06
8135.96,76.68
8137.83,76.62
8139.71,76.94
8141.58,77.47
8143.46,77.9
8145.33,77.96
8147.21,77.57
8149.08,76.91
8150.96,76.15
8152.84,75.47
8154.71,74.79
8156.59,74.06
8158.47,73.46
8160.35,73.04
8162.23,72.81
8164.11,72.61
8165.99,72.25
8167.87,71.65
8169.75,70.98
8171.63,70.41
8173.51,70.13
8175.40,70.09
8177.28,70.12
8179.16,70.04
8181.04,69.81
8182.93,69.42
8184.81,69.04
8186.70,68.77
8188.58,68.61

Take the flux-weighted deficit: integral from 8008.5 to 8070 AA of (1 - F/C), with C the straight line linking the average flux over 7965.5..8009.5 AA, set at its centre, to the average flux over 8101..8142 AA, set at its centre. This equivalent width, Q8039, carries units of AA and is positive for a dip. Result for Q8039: 3.1 AA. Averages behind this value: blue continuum 62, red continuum 76.5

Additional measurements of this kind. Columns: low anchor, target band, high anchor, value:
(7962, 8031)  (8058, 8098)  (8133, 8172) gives 1.10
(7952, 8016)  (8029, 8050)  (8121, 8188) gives 0.29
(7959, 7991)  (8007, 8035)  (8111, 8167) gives 0.73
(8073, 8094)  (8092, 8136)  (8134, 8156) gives -2.07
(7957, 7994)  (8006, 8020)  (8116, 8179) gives 0.51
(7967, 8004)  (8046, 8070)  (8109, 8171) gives 1.10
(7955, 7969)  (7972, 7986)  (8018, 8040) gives -1.11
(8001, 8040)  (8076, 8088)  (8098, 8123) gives 0.85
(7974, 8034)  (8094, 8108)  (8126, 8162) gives 0.10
